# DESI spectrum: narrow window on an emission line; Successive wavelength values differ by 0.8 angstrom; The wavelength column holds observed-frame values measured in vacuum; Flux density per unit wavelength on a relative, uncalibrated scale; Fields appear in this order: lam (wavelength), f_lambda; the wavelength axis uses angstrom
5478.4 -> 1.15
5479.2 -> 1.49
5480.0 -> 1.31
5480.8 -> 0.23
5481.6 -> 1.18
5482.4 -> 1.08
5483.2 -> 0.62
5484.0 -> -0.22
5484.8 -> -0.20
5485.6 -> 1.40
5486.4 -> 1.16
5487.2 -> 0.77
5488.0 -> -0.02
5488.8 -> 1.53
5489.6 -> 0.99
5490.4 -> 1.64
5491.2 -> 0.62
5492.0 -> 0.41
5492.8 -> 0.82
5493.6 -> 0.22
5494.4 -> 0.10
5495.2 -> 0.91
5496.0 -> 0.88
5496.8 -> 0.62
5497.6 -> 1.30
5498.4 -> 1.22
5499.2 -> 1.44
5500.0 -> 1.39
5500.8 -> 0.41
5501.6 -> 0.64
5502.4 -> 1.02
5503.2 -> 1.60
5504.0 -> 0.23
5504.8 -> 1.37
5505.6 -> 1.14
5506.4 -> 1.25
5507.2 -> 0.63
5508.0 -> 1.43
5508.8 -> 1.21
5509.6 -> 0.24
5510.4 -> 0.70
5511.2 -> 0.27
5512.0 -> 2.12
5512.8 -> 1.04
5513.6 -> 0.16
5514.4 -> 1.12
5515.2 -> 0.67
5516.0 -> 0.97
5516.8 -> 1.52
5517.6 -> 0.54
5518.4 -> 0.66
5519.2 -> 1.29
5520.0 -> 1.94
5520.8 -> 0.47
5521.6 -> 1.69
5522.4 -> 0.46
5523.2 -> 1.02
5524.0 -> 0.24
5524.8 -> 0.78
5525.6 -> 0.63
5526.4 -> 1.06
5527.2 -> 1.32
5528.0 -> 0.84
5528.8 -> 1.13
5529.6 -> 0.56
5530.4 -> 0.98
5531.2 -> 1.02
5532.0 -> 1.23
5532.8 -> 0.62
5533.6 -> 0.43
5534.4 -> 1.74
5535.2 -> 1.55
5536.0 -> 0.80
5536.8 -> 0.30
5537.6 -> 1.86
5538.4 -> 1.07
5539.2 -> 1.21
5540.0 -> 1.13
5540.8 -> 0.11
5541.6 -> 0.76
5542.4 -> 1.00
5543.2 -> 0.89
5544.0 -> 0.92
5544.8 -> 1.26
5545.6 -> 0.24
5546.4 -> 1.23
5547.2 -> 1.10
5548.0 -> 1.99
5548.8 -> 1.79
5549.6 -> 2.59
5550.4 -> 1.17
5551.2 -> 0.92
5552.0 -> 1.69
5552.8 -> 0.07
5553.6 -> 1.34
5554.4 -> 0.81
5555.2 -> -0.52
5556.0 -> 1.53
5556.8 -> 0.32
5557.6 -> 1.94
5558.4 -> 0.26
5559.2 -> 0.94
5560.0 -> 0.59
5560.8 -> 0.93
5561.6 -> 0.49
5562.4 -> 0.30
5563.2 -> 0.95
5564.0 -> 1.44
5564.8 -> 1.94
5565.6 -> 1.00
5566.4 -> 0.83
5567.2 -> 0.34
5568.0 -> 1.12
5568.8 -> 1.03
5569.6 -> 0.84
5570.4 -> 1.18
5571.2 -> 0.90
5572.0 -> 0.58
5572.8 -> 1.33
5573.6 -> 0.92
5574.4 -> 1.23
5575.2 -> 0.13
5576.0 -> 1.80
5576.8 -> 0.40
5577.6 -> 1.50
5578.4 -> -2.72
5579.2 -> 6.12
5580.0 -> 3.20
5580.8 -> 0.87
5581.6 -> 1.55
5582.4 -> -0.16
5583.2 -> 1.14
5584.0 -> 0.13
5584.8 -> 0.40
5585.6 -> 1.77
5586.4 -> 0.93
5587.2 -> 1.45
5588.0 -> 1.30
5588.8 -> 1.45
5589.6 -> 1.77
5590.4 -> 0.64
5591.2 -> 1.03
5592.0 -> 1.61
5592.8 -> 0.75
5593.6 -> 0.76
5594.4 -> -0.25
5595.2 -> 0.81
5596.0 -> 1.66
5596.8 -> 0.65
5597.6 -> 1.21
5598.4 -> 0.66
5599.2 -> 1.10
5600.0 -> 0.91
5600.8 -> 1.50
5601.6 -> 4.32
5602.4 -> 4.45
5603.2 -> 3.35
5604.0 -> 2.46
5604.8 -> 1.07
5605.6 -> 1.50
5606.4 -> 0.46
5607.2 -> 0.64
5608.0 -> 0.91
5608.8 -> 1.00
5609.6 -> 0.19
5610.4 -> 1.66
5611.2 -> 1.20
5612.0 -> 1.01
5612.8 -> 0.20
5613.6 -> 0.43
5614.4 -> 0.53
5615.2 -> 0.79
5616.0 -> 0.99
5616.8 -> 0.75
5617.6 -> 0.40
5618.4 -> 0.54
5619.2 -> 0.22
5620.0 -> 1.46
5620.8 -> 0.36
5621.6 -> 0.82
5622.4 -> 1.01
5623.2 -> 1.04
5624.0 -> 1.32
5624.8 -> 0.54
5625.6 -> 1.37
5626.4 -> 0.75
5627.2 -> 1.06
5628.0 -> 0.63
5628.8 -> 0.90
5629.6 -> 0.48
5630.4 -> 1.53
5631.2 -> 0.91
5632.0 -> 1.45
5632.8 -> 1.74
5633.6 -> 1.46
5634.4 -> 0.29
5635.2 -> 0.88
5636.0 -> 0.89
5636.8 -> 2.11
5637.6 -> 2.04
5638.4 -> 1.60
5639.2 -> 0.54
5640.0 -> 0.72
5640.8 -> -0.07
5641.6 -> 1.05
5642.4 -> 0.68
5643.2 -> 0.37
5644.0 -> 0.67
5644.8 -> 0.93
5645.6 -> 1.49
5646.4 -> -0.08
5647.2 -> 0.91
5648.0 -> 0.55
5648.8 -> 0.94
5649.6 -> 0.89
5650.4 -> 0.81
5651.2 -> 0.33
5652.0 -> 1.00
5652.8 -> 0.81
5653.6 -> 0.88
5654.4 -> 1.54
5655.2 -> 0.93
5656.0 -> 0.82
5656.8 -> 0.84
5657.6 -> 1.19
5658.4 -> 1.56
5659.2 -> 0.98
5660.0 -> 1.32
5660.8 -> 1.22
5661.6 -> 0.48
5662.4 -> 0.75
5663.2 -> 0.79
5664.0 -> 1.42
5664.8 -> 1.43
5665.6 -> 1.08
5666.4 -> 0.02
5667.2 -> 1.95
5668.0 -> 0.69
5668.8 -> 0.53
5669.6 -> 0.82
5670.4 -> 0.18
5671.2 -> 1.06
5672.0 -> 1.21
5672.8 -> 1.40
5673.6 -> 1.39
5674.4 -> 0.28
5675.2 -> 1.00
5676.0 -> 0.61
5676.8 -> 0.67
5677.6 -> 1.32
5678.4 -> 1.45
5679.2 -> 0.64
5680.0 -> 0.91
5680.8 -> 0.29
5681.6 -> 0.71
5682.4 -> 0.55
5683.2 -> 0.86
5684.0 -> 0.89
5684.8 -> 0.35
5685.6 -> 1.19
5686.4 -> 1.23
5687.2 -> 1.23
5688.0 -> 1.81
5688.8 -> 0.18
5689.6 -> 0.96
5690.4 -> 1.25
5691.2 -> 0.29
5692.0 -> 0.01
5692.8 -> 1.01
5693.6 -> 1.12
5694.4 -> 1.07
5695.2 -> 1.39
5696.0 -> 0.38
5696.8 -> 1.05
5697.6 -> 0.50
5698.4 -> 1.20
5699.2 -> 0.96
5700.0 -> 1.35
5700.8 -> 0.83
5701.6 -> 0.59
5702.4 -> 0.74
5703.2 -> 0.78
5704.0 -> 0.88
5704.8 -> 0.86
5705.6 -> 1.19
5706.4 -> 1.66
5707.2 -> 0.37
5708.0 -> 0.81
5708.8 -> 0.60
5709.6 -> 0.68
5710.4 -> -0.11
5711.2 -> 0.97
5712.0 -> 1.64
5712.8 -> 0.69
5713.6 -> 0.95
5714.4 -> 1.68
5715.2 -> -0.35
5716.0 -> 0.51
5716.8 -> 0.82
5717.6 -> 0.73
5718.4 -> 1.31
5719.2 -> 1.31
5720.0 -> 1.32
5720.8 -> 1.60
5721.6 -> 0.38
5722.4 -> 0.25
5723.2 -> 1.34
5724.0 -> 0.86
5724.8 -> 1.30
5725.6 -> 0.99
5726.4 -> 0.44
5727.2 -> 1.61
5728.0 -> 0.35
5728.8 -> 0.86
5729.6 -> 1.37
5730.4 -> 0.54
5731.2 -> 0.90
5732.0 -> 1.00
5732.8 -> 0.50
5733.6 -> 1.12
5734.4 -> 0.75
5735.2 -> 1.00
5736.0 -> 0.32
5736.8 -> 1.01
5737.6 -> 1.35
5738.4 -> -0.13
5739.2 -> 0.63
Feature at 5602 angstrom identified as [O III]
